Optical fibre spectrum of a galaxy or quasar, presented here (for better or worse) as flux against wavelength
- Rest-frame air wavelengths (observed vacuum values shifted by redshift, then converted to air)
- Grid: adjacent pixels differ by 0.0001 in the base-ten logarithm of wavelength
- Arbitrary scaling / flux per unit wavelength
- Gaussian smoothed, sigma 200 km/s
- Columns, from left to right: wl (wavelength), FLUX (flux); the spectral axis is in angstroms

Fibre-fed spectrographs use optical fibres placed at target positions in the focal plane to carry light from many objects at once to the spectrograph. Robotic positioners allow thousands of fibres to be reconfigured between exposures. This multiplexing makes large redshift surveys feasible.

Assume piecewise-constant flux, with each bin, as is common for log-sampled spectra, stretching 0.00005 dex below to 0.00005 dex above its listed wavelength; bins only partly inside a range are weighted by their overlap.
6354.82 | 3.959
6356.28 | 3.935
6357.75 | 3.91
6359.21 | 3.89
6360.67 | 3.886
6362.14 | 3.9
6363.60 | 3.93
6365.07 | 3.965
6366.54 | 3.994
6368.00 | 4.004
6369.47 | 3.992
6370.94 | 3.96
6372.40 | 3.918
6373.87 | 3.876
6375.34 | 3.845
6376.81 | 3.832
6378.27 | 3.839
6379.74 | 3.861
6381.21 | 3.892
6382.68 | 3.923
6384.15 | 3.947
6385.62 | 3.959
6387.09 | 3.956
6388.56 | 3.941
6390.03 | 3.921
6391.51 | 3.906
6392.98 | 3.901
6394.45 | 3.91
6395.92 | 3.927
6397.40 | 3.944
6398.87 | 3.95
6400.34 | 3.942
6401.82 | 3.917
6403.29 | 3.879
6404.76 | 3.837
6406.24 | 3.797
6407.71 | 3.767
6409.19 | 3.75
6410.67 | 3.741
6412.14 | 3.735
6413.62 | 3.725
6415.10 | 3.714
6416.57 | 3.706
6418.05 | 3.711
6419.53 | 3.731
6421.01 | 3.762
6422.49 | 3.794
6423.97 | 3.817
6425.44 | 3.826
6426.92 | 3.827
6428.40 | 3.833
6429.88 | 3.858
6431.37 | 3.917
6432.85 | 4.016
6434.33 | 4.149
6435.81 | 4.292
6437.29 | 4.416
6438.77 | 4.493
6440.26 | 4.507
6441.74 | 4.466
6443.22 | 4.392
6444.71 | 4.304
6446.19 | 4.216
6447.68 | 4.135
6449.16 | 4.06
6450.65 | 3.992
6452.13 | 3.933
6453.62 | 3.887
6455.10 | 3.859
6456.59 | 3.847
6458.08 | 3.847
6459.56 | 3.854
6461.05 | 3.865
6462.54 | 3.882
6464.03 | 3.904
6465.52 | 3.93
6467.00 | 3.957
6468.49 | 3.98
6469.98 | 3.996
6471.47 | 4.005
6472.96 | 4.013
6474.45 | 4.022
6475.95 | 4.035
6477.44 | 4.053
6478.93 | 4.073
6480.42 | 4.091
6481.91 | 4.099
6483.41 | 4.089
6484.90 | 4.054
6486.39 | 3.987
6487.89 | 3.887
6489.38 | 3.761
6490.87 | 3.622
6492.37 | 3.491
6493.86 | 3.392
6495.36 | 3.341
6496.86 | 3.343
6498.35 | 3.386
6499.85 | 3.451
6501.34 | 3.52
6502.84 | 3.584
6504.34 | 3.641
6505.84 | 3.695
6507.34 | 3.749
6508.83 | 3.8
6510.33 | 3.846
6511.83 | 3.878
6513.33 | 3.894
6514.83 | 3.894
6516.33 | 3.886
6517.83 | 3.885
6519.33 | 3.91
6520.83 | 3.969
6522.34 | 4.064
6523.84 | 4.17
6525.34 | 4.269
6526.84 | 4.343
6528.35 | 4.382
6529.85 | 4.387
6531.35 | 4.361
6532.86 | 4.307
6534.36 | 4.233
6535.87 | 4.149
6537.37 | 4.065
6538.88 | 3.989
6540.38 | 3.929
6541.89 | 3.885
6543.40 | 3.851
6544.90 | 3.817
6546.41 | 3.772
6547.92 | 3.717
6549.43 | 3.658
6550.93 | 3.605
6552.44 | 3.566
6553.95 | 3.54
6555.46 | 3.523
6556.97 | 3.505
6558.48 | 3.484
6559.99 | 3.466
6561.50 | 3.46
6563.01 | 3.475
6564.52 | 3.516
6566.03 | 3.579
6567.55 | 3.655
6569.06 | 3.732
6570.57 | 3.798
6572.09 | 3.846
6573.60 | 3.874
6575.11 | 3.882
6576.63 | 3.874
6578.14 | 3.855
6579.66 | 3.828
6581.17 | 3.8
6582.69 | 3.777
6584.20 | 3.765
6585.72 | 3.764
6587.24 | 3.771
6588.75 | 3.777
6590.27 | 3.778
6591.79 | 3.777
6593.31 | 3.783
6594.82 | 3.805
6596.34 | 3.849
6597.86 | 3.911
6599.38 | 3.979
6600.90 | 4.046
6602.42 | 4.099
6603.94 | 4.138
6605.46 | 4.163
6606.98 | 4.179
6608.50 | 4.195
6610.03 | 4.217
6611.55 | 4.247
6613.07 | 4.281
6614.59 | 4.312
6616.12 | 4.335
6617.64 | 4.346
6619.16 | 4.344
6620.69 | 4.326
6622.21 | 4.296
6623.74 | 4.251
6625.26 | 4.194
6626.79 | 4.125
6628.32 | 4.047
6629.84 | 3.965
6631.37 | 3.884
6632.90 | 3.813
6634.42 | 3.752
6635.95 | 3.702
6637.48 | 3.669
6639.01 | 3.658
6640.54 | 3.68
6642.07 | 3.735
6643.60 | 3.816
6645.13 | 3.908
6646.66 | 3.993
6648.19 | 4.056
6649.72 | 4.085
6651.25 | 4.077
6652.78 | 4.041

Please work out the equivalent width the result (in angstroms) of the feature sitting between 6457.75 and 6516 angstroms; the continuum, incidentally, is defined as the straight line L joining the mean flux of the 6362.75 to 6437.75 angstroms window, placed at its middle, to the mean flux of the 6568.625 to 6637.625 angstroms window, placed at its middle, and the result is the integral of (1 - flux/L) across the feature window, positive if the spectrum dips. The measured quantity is 1.7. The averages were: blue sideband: 3.89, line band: 3.82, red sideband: 3.99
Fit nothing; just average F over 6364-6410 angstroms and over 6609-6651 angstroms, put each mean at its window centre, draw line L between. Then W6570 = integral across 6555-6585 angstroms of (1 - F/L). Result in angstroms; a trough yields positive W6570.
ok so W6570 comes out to 2.4 angstroms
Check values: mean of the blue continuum 3.9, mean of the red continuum 4.04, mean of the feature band 3.69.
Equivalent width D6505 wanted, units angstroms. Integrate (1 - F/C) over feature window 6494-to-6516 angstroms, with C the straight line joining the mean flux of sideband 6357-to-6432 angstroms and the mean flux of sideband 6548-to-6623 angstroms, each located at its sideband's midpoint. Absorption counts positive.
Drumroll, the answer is 1.3 angstroms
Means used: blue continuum 3.87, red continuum 3.87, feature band 3.64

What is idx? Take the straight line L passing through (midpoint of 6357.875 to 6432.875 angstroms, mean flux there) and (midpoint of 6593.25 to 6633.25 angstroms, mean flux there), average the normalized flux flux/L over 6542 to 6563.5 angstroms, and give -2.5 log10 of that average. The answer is 0.12 mag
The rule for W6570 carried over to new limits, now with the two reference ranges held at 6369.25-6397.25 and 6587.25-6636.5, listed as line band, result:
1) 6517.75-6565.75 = 1.6 angstroms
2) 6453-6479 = 0.1 angstroms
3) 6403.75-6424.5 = 0.9 angstroms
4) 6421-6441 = -0.5 angstroms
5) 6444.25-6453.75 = -0.3 angstroms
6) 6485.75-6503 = 1.8 angstroms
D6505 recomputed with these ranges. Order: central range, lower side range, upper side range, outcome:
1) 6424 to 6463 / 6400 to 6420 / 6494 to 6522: -3.2 angstroms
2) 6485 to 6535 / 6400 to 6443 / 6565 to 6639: 1.1 angstroms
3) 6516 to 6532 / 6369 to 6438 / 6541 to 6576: -1.9 angstroms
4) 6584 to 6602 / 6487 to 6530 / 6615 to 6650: 0.4 angstroms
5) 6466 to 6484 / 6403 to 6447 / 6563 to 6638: -0.3 angstroms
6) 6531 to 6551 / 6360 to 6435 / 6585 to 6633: 0.2 angstroms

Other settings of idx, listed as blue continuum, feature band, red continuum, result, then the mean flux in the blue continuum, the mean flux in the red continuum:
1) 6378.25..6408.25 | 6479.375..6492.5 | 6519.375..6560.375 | 0.000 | 3.9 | 3.93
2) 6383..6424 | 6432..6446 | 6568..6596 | -0.132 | 3.84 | 3.8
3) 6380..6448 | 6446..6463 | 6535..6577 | -0.014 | 3.96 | 3.72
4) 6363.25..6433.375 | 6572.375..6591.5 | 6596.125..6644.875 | 0.057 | 3.87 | 4.05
